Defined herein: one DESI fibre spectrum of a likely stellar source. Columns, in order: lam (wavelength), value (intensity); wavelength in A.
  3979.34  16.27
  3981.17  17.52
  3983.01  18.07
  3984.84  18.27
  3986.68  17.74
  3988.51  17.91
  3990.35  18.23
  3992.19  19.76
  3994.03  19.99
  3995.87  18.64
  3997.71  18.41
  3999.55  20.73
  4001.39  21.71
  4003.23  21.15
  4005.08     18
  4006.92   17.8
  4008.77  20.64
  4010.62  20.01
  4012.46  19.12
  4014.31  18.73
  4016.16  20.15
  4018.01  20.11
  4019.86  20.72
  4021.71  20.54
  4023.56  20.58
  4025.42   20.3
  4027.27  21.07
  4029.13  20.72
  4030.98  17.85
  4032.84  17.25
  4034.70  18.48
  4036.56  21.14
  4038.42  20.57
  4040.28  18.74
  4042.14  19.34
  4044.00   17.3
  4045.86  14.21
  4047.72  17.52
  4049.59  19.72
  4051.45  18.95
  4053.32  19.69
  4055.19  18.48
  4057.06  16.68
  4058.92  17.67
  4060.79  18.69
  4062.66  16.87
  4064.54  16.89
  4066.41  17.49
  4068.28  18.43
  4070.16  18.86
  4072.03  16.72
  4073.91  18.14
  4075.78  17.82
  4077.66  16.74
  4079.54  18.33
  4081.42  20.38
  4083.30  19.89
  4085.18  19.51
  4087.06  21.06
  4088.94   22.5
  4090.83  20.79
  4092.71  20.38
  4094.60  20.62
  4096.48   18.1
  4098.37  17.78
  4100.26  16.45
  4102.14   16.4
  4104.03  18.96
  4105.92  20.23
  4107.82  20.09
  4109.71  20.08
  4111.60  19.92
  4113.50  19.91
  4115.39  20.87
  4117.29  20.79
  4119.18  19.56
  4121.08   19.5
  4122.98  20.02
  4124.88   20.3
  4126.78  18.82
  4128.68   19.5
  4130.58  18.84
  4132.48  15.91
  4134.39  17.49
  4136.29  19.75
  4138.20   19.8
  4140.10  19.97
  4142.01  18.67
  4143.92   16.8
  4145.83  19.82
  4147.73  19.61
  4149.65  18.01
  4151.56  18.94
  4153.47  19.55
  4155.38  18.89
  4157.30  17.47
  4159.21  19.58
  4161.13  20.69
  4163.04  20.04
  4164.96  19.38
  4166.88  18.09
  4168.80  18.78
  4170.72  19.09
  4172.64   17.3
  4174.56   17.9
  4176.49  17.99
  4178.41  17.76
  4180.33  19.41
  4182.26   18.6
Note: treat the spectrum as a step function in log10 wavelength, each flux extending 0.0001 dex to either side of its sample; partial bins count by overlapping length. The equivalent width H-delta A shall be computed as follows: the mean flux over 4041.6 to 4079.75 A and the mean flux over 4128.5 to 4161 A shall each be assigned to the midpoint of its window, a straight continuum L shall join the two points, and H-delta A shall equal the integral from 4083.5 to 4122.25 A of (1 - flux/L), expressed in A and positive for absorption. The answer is -2.9 A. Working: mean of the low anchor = 17.8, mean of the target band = 19.7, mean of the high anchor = 18.8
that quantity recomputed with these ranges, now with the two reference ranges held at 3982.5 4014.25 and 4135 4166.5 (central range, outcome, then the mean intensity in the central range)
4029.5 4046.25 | 0.6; 18.5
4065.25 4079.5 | 1.0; 17.8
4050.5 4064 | 0.7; 18.1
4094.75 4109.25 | 0.5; 18.5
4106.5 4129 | -0.9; 20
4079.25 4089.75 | -0.7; 20.4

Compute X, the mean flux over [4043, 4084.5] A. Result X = 18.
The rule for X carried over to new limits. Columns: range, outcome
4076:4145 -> 19.3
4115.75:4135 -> 19.2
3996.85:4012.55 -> 19.8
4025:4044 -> 19.4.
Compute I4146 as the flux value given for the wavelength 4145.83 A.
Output 19.82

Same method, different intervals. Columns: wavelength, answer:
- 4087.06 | 21.06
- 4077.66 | 16.74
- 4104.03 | 18.96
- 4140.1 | 19.97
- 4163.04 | 20.04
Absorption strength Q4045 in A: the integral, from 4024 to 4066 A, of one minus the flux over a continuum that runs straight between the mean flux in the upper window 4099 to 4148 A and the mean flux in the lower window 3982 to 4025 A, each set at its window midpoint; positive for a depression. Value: 1.7 A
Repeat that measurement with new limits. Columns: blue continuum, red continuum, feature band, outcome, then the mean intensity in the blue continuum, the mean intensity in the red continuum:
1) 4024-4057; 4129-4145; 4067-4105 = -0.4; 18.9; 18.5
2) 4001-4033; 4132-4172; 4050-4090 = 1.8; 19.8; 18.9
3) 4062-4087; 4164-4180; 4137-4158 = -0.7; 18.3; 18.3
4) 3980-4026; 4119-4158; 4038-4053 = 0.7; 19.4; 18.9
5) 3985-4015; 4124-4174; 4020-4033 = -0.5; 19.3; 18.9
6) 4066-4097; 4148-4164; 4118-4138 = 0.2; 19.2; 19.2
